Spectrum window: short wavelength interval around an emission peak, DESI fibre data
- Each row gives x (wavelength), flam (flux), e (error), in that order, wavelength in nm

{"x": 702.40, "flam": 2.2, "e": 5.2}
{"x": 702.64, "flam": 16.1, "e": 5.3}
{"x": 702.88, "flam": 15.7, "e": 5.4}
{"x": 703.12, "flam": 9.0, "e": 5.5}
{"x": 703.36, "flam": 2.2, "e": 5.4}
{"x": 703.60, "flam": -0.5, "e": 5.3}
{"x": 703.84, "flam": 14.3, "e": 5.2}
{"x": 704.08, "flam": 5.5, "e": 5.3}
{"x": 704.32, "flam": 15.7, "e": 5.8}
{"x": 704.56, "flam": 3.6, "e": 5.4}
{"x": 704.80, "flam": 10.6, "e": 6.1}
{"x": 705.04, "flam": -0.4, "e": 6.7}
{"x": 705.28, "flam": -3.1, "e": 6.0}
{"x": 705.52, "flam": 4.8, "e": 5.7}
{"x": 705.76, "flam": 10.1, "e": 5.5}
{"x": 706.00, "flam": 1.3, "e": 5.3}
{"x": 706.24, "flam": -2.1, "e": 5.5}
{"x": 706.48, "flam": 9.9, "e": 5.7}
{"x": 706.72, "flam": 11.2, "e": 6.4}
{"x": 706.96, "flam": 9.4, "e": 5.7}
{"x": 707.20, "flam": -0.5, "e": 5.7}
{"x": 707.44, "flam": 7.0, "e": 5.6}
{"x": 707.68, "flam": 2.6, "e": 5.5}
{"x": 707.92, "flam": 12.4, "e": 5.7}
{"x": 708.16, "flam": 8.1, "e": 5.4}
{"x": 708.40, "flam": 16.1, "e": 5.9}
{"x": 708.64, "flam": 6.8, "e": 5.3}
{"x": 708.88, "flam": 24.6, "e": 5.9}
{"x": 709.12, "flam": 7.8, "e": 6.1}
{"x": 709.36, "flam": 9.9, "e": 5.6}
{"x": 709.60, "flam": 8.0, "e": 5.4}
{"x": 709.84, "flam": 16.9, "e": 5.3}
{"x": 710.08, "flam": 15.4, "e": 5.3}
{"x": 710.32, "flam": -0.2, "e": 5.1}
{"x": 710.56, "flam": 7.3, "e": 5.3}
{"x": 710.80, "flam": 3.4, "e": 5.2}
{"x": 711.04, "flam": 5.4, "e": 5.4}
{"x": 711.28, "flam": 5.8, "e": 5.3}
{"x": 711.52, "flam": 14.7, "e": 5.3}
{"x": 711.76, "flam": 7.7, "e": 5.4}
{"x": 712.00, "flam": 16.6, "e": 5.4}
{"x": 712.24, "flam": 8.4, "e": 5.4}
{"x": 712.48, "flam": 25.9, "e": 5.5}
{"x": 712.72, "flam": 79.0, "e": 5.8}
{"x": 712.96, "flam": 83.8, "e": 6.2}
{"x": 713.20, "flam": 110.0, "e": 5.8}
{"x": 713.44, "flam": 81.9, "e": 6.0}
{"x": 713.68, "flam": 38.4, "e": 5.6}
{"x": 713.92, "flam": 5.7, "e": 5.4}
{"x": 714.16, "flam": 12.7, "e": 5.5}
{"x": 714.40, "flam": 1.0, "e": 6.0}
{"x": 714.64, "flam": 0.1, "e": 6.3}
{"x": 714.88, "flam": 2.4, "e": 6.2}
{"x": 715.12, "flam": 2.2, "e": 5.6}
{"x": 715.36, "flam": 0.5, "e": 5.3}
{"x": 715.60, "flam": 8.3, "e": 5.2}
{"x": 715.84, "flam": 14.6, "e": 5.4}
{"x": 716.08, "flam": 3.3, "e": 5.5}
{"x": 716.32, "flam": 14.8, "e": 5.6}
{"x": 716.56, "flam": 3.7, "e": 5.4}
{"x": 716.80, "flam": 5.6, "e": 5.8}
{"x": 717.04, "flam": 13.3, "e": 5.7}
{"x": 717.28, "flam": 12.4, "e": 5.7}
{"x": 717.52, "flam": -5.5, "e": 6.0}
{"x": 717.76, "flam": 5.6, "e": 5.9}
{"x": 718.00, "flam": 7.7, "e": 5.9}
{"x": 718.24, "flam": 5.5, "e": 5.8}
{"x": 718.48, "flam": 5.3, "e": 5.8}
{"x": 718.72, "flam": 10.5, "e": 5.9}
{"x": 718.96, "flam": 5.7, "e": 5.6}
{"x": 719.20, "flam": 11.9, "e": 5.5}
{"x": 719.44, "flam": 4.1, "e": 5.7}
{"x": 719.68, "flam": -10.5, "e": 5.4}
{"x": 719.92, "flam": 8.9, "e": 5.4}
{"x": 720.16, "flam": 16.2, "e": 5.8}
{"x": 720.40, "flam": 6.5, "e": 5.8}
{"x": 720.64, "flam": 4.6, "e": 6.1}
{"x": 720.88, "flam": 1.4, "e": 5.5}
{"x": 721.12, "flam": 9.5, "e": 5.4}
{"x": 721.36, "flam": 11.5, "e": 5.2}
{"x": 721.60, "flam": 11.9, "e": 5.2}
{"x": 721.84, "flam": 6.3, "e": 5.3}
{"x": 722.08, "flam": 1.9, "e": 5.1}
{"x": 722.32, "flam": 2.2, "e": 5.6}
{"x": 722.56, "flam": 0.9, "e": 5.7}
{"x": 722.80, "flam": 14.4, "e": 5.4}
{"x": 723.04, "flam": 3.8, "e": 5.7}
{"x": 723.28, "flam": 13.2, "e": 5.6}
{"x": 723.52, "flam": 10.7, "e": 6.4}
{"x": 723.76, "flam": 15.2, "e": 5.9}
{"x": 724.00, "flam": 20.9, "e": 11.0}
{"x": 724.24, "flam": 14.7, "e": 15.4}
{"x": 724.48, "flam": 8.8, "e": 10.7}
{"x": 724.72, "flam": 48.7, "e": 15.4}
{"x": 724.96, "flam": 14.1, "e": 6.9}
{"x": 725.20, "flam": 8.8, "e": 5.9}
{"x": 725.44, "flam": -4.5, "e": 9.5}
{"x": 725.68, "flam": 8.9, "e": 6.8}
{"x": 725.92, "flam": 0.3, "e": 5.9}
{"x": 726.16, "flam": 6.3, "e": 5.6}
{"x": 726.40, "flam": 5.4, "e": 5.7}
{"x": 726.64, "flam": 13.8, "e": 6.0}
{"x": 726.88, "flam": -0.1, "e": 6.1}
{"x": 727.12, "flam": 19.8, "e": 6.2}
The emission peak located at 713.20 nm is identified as [O II]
